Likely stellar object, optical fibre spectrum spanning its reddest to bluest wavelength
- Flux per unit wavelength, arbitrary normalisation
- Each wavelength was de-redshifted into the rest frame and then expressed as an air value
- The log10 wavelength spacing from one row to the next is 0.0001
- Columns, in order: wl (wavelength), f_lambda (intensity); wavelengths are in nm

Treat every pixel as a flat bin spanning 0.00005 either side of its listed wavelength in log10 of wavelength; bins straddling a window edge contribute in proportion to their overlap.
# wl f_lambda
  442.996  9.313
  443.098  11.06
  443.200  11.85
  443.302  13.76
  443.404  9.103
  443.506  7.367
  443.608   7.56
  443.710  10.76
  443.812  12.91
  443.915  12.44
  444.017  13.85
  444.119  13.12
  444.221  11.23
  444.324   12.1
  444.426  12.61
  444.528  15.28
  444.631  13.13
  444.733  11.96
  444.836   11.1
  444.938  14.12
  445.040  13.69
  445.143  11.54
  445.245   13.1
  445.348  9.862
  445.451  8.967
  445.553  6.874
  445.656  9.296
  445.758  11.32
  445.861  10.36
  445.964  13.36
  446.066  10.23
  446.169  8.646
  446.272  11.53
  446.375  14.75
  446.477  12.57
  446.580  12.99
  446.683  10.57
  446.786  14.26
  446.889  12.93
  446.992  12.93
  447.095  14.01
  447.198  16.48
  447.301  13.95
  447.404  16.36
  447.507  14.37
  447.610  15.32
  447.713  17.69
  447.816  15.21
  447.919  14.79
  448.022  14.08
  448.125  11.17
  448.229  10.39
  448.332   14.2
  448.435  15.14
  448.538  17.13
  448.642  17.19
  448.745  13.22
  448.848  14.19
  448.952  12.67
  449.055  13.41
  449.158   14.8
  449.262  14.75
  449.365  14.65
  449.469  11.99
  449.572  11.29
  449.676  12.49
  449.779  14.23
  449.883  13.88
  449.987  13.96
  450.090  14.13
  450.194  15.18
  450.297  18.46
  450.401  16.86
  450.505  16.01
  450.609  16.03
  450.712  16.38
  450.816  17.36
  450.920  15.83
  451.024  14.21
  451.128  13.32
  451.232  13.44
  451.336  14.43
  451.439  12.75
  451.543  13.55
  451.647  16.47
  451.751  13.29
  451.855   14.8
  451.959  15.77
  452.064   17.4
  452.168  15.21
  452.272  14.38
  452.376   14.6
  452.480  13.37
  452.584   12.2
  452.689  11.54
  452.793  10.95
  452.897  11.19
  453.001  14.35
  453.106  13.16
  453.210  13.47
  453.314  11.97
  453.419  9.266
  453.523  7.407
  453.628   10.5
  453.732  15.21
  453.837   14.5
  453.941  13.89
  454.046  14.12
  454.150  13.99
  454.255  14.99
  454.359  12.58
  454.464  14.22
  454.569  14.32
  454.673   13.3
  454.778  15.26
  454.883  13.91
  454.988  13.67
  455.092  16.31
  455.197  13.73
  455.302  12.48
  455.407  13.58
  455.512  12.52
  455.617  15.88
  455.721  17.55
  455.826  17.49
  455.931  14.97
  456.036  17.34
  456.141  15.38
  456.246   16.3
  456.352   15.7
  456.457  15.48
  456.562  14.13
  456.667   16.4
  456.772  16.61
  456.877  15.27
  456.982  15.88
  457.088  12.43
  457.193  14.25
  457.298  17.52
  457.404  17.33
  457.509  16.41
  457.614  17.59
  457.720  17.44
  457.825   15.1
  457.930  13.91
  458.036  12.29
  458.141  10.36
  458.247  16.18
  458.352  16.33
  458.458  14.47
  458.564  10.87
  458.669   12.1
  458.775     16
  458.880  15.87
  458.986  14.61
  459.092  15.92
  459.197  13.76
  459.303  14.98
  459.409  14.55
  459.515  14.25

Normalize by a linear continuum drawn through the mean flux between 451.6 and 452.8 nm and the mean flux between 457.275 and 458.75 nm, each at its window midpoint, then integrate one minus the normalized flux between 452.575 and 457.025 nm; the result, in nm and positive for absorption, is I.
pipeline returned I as 0.15 nm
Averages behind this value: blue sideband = 14.3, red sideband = 14.8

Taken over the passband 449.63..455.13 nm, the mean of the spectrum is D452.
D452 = 14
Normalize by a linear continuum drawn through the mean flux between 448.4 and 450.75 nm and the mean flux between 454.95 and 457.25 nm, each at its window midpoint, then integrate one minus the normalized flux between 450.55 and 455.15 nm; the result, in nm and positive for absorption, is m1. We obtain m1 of 0.33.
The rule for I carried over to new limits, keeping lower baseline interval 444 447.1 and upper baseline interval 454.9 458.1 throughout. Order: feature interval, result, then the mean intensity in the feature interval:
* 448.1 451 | -0.30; 14.6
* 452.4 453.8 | 0.23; 12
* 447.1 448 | -0.20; 15.4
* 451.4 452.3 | -0.06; 14.9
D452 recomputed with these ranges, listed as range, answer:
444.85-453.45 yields 13.6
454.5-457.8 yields 15.4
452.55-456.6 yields 13.8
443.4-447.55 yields 12.1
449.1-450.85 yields 14.8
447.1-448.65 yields 14.8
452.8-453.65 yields 11.4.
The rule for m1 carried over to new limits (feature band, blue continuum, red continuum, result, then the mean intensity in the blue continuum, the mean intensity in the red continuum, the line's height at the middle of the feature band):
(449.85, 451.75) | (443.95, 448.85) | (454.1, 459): -0.18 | 13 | 14.9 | 13.8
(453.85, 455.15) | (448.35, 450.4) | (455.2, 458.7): 0.06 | 14.4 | 15.1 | 14.9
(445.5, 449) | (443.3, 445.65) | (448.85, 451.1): -0.03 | 11.5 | 14.7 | 13.1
